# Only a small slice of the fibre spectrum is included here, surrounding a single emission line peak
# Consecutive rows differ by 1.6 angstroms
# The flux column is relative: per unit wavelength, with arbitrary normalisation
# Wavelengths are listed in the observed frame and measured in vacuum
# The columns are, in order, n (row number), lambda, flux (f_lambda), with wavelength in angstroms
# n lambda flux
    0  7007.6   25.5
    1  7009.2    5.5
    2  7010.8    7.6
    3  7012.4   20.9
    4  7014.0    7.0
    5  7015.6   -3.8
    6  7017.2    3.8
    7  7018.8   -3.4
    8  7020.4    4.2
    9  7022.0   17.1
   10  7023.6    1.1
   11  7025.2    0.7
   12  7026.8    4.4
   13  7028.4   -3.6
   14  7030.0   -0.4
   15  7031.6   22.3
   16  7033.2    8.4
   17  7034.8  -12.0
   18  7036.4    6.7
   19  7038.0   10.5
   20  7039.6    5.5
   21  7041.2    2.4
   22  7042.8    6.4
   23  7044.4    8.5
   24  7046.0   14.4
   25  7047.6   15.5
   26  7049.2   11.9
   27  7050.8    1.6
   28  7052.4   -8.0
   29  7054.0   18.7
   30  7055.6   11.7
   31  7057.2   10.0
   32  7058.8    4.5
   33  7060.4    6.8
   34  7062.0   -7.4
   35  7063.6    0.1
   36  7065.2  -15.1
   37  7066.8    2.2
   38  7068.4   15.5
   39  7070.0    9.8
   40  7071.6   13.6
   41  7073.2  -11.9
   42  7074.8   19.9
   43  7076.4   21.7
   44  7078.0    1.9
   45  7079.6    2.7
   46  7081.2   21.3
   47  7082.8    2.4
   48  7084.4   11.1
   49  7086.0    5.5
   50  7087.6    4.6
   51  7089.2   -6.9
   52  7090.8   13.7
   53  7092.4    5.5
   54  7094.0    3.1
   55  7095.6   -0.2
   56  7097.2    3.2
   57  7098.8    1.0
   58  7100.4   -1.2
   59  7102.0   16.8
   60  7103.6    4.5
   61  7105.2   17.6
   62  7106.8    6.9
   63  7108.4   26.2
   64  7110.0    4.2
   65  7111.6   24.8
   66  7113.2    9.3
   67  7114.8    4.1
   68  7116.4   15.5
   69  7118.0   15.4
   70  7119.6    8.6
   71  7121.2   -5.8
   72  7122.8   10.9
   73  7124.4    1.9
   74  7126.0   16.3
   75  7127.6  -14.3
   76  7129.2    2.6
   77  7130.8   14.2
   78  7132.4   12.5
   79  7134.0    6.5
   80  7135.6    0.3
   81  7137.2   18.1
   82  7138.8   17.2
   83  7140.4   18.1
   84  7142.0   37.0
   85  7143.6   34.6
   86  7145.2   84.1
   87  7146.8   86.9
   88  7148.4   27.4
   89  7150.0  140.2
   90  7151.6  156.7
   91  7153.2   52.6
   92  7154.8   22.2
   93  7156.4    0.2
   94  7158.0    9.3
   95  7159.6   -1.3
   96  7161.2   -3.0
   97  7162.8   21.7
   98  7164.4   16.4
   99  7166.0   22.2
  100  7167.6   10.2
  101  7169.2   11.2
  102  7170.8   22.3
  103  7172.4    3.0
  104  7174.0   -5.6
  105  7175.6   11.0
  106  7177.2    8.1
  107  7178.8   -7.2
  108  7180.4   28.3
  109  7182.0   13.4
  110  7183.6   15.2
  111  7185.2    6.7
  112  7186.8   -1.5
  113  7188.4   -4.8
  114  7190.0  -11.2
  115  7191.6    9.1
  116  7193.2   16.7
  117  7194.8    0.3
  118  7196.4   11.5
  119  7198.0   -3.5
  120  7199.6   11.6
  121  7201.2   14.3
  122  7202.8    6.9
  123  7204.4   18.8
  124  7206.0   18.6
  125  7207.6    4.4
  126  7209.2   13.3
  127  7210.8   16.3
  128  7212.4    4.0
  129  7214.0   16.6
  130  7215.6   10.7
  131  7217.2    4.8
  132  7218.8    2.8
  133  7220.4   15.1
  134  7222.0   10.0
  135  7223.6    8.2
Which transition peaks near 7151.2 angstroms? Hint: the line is [O II]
